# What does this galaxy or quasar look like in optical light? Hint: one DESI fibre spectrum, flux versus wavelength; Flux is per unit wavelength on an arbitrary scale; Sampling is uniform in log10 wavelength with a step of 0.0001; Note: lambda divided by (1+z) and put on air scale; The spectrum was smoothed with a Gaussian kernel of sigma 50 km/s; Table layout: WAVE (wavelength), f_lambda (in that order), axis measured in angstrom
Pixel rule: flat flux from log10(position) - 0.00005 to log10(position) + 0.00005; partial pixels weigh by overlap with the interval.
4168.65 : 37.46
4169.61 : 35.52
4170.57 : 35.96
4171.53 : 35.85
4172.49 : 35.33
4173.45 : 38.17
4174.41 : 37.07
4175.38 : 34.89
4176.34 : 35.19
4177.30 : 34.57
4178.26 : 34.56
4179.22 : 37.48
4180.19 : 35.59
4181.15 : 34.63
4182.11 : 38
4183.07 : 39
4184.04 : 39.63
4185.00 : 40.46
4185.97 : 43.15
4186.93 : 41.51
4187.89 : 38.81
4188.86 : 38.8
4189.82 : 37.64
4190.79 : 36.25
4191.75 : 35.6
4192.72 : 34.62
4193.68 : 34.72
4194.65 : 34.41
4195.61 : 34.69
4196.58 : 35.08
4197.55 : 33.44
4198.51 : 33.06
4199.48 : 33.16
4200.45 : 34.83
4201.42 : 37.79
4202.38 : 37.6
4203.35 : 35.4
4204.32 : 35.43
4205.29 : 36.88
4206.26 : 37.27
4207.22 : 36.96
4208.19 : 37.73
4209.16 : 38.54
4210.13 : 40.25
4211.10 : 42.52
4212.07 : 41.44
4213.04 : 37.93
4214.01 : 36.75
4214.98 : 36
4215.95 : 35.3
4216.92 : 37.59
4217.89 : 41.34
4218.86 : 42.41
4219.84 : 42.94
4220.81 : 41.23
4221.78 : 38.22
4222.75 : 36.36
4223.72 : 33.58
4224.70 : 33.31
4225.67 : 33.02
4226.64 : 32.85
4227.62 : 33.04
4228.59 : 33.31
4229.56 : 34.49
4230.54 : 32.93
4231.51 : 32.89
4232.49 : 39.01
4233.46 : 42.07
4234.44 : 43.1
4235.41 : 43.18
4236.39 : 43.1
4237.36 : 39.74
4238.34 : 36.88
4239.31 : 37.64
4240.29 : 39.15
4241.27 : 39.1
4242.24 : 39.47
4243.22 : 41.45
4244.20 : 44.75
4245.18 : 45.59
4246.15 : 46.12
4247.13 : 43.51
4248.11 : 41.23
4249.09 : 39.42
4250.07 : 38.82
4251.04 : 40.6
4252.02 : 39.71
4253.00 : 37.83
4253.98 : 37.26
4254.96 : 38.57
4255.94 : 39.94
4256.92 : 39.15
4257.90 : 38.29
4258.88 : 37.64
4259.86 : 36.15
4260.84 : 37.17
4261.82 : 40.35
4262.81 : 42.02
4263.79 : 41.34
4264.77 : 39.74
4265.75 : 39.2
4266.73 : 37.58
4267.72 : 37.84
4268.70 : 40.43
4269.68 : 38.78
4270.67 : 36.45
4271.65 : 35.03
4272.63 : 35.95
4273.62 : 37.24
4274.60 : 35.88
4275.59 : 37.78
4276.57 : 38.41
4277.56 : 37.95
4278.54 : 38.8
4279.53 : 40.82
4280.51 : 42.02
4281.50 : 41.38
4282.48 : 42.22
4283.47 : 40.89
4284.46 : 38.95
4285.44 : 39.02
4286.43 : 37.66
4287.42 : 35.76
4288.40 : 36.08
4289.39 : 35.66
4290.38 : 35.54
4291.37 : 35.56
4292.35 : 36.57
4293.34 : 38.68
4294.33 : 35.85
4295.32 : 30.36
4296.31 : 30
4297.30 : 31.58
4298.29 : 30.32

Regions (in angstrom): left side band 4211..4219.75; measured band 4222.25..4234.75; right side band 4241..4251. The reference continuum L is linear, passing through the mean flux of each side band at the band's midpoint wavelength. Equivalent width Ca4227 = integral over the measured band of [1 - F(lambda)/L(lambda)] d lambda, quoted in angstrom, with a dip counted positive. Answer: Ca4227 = 1.56 angstrom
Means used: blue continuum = 39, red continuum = 42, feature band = 35.3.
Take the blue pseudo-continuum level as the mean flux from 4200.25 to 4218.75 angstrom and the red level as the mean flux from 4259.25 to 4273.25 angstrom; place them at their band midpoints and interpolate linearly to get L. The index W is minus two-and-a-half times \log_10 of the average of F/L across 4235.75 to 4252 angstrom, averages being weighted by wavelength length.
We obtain -0.08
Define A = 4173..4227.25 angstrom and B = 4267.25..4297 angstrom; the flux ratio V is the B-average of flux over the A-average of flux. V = 1.01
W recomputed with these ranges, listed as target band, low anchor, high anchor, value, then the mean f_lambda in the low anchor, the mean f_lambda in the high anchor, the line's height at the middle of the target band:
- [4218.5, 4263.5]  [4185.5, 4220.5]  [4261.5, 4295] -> -0.028 mag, 37.5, 38.3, 37.9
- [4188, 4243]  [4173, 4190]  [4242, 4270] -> 0.045 mag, 37.7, 40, 38.8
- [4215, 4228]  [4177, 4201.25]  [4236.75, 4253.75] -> 0.054 mag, 36.6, 40.6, 38.9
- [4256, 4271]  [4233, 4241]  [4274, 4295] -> 0.009 mag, 40.5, 38.1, 39.2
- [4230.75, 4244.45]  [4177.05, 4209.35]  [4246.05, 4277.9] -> -0.051 mag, 36.7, 38.8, 38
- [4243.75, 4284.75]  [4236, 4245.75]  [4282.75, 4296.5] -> -0.023 mag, 40.7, 36.4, 38.7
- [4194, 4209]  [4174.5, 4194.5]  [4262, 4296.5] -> 0.050 mag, 37.2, 37.9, 37.3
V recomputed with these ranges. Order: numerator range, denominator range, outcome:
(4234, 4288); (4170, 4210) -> 1.08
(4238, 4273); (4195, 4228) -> 1.07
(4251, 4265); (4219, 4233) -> 1.09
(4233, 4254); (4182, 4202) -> 1.11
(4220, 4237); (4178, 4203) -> 1.01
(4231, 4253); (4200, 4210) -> 1.10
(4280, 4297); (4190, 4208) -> 1.05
